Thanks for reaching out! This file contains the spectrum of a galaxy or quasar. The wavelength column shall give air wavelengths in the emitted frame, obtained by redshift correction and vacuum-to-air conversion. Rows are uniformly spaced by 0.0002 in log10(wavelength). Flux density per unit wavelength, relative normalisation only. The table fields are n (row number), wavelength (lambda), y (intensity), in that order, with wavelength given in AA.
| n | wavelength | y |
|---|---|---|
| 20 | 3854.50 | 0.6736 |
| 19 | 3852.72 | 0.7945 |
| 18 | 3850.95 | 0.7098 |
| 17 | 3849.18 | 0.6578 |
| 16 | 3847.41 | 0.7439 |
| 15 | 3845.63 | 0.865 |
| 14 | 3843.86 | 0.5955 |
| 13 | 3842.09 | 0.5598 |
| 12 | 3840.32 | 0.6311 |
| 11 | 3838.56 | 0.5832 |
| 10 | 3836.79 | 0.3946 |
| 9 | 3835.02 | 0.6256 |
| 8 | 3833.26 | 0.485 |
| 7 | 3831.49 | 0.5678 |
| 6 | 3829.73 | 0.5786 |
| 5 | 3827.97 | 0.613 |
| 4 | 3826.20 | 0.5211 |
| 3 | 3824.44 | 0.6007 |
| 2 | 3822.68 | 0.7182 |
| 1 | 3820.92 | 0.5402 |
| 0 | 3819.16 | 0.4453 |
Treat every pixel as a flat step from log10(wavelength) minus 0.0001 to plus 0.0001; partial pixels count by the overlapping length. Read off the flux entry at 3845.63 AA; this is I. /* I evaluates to 0.865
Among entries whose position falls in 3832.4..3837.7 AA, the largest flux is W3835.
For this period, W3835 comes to 0.6256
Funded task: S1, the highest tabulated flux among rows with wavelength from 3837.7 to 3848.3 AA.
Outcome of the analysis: 0.865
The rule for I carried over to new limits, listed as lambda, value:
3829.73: 0.5786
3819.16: 0.4453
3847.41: 0.7439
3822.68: 0.7182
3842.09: 0.5598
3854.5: 0.6736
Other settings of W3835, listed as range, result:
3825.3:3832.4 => 0.613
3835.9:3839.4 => 0.5832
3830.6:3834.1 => 0.5678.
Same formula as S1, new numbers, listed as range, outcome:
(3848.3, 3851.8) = 0.7098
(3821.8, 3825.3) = 0.7182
